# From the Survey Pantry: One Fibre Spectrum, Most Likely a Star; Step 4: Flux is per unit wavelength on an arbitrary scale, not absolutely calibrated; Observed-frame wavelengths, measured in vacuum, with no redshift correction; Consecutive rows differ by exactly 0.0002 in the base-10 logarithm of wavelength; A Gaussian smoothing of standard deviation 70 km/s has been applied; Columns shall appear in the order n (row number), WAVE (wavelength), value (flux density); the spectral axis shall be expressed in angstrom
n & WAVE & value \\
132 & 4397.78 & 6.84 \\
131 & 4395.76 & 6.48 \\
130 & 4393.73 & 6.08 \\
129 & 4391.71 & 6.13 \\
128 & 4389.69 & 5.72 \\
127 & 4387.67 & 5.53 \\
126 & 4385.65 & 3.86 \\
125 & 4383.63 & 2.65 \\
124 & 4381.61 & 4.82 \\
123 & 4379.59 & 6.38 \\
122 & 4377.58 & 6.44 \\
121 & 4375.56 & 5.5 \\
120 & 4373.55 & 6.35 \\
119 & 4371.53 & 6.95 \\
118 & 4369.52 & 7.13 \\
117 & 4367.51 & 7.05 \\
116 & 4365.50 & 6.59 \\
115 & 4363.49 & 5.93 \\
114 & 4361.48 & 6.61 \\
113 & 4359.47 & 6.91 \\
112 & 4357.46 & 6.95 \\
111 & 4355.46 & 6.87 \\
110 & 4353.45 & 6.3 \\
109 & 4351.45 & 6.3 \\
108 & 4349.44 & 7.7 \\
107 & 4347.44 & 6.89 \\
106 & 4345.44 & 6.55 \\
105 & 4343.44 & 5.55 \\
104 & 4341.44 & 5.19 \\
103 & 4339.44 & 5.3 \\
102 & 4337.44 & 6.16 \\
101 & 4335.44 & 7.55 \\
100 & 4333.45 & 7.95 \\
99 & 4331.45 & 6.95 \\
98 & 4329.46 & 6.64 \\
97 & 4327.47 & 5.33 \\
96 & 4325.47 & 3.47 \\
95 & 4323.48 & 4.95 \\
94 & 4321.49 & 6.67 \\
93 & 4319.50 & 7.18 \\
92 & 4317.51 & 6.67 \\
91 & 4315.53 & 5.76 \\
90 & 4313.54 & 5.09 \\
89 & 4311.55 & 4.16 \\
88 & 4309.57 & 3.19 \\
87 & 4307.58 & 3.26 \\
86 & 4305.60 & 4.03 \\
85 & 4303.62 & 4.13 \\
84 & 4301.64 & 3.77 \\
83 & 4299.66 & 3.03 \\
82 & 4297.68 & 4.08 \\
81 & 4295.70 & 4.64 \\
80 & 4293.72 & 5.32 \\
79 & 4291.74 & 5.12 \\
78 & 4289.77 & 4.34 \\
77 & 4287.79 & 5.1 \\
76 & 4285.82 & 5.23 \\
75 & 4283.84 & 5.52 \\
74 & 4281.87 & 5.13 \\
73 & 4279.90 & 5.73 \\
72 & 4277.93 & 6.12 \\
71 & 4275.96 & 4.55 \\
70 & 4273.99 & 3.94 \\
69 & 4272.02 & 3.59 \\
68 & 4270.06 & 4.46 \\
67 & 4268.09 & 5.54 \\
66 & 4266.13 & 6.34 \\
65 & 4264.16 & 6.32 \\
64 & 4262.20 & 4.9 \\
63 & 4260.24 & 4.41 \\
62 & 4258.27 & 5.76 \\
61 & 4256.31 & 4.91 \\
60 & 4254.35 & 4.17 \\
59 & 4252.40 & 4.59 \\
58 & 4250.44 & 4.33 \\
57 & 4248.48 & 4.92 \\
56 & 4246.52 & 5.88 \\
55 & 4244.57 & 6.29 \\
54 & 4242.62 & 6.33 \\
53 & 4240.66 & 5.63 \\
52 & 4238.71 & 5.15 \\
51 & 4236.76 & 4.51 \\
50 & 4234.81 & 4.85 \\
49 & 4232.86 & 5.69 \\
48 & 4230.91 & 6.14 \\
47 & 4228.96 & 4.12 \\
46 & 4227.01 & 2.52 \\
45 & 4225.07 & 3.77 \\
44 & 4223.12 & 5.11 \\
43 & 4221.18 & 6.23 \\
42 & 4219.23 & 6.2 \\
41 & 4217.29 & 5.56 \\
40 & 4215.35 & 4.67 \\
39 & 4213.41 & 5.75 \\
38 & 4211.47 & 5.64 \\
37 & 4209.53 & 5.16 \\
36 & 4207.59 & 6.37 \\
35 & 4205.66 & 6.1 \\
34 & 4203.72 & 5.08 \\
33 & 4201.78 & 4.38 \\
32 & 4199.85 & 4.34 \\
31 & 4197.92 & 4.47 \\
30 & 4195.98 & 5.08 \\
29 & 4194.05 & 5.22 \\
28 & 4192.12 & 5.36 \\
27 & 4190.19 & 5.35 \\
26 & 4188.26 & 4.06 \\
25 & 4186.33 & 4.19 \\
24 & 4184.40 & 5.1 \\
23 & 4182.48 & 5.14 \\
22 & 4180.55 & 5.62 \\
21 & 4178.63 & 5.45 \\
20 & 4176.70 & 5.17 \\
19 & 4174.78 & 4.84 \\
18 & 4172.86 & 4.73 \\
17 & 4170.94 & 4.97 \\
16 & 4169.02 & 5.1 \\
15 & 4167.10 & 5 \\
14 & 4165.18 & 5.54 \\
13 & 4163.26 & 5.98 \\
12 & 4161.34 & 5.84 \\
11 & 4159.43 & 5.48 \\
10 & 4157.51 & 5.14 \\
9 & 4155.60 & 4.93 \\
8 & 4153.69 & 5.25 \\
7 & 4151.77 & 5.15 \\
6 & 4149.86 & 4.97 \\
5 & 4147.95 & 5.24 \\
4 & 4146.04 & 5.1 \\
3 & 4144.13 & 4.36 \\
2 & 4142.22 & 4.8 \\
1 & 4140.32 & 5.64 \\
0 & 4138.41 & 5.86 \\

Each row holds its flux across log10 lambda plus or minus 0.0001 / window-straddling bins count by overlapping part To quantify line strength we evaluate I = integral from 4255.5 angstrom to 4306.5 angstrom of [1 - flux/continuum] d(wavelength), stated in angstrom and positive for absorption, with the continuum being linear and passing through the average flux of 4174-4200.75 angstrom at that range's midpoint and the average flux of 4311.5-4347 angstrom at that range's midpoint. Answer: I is 7.2 angstrom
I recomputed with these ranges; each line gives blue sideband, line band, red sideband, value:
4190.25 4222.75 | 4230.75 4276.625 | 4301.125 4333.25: 1.35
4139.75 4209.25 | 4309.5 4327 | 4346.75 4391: 1.59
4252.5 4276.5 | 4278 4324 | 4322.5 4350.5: 5.28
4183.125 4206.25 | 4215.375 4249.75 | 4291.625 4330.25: -2.49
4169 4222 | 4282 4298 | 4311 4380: 2.50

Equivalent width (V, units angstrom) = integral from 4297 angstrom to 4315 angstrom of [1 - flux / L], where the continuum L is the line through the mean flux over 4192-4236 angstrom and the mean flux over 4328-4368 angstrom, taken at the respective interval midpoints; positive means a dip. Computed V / 6.5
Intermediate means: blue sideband 5.11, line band 3.91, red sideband 6.58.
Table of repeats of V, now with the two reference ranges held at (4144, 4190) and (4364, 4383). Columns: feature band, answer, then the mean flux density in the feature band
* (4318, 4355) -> -1.3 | 6.27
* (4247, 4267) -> 1.9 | 5.08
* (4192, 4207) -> 0.8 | 5.02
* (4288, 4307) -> 5.1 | 4.29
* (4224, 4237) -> 2.3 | 4.52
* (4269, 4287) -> 2.6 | 4.92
